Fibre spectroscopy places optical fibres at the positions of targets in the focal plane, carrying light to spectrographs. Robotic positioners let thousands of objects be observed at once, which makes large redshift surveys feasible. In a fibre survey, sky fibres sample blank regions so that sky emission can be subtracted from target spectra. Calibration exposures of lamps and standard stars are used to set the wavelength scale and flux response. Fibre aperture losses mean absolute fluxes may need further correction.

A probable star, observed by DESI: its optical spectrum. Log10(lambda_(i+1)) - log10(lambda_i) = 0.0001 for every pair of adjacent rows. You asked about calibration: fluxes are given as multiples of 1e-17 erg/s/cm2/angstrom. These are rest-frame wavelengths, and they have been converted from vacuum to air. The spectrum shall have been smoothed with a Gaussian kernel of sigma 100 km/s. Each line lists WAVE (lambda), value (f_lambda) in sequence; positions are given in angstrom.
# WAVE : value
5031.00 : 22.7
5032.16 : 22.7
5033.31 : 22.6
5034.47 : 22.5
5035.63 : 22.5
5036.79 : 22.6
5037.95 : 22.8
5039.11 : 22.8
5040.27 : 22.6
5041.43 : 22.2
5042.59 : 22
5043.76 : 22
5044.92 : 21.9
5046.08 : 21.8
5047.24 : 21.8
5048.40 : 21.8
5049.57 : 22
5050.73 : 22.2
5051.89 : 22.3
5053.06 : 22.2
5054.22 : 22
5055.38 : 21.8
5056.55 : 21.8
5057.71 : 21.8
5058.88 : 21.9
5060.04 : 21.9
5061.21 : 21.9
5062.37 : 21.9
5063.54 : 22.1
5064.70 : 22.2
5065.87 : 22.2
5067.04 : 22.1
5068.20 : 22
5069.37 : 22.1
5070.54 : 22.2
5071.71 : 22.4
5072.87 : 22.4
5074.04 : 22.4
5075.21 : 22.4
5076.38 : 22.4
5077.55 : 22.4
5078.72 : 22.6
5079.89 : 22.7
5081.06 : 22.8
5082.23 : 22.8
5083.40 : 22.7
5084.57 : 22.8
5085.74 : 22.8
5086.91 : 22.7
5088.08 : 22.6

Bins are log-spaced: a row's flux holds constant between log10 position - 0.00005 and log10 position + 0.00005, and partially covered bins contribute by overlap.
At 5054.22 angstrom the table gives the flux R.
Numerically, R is 22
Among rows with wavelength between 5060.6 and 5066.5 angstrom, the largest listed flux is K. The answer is 22.2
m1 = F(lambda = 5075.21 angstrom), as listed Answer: 22.4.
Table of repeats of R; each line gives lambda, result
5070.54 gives 22.2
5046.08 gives 21.8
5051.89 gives 22.3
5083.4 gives 22.7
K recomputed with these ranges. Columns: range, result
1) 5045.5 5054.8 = 22.3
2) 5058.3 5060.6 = 21.9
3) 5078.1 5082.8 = 22.8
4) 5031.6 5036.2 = 22.7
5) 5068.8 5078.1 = 22.4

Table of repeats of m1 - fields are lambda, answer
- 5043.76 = 22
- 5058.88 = 21.9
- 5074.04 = 22.4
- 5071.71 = 22.4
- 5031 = 22.7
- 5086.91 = 22.7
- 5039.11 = 22.8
